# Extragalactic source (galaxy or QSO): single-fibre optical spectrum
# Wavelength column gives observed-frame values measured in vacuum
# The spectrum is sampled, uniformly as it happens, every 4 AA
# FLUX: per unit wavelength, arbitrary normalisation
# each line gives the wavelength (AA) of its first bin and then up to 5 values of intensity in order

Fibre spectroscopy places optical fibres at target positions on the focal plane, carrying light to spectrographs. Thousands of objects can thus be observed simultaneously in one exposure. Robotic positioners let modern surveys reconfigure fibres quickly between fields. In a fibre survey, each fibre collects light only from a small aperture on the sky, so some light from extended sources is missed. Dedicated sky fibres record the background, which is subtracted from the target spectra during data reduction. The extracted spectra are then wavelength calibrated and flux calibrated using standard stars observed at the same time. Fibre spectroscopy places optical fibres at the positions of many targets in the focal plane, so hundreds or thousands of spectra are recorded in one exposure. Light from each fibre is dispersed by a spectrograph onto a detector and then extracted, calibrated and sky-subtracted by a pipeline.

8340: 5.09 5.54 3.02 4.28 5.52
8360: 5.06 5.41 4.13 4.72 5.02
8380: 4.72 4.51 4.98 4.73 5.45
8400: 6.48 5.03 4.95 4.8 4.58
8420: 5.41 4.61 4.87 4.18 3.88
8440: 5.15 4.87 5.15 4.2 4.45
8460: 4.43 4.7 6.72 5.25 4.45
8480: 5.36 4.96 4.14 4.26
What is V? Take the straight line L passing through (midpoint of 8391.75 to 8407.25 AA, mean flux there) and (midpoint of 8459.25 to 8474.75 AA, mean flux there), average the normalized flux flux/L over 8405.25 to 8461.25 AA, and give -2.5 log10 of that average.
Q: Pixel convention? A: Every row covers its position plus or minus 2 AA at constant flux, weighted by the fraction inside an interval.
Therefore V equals 0.15 mag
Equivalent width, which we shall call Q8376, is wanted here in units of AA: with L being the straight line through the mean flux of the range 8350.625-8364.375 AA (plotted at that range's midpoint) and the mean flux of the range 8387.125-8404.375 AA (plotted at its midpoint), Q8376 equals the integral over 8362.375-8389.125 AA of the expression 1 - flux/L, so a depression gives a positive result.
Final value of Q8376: 2.3 AA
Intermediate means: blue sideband 5.06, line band 4.77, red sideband 5.39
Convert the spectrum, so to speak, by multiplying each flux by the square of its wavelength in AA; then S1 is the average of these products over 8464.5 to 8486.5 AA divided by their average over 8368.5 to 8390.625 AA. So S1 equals 1.14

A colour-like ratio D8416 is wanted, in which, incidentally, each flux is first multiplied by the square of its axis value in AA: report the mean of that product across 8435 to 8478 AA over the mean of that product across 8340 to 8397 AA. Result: 1.04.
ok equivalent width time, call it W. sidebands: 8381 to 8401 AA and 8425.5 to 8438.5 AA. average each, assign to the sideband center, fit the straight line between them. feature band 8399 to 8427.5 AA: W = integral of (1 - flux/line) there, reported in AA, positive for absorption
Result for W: -2.1 AA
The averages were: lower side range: 5.14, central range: 5.06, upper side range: 4.35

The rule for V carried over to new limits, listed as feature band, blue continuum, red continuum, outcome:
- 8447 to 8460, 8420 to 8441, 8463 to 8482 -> 0.105 mag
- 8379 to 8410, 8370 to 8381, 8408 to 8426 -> -0.060 mag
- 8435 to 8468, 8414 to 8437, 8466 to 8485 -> 0.057 mag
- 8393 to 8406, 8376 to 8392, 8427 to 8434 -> -0.193 mag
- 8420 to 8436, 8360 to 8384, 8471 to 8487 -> 0.067 mag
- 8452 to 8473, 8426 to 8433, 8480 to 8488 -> -0.060 mag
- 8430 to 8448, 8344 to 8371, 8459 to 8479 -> 0.098 mag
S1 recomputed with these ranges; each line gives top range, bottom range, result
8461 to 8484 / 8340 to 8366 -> 1.11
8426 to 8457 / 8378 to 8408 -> 0.91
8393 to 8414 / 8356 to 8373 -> 1.09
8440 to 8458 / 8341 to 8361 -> 1.03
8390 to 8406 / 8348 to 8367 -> 1.14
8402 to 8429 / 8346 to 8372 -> 1.08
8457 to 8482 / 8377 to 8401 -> 1.03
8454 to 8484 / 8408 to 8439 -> 1.10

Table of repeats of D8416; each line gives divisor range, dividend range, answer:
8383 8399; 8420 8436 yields 0.92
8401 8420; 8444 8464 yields 0.93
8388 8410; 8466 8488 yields 1.01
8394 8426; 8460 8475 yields 1.05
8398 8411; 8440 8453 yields 0.90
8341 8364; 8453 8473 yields 1.09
